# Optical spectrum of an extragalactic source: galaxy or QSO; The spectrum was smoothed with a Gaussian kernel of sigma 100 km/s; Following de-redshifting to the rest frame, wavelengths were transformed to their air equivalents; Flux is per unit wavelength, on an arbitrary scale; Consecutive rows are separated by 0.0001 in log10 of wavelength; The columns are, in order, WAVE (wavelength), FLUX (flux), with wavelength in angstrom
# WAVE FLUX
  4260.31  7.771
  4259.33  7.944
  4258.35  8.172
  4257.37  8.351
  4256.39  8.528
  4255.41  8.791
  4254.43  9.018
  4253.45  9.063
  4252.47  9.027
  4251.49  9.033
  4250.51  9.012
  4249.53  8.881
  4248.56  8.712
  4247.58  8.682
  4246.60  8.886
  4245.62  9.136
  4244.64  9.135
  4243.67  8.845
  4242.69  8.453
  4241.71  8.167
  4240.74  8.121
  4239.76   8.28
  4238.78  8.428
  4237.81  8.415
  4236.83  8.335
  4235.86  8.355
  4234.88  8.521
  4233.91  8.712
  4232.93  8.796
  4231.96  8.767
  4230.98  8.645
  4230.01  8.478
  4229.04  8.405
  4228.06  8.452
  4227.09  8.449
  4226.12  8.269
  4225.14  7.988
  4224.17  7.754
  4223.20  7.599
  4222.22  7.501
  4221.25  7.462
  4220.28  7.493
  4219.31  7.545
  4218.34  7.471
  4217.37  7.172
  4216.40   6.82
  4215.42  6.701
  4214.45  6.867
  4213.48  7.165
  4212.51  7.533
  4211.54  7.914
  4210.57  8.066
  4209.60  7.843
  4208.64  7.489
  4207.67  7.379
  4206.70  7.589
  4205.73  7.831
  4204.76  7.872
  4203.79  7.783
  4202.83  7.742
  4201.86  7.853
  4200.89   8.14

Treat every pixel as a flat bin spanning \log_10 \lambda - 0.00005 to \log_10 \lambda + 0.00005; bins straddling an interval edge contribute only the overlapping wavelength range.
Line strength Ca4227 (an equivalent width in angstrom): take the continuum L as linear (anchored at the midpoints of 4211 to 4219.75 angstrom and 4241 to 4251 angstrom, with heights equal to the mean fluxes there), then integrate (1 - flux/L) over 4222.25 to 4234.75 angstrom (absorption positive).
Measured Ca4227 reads -0.68 angstrom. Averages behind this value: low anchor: 7.24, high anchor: 8.78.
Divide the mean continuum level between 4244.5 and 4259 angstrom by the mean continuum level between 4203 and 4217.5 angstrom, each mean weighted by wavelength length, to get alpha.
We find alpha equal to 1.2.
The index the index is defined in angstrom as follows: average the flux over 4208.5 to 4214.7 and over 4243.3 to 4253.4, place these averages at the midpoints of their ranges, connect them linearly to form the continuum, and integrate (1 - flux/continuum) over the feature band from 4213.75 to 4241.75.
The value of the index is 0.70 angstrom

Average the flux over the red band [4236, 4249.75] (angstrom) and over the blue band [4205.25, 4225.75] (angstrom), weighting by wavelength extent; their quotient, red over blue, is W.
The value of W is 1.15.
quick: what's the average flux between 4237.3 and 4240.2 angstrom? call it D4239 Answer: 8.37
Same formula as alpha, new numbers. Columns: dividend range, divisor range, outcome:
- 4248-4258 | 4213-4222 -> 1.23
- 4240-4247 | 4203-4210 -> 1.13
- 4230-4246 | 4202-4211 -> 1.11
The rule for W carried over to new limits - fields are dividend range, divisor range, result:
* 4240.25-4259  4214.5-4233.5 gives 1.11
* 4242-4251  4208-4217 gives 1.20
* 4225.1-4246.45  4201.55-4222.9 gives 1.14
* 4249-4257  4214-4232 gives 1.15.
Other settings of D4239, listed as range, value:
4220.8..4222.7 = 7.49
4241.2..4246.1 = 8.75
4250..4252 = 9.01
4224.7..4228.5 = 8.29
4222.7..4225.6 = 7.77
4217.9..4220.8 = 7.52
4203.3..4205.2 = 7.85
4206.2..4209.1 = 7.48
